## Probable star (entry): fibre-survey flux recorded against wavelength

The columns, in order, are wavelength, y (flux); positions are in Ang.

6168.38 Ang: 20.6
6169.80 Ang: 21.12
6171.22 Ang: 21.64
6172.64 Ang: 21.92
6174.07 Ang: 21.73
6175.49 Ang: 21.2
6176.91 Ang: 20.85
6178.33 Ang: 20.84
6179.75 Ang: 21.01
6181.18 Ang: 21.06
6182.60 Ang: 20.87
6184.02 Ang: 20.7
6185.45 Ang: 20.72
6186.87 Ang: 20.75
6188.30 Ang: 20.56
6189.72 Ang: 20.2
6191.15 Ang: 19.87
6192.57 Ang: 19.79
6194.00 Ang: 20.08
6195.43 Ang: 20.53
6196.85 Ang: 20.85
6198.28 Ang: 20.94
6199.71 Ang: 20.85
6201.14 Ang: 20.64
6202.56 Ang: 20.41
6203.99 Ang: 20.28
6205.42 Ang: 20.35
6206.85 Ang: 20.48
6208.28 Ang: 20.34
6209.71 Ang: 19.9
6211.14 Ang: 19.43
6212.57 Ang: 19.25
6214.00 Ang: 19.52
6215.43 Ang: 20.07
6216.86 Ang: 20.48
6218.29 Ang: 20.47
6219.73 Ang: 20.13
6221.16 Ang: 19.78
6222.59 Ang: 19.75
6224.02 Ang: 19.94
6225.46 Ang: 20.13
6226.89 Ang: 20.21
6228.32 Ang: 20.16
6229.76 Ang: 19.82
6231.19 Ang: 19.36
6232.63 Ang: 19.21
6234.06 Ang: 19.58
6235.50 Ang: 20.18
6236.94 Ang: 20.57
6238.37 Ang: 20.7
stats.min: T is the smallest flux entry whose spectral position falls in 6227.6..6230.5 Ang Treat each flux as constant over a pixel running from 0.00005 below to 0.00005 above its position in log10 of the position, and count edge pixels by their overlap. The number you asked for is 19.82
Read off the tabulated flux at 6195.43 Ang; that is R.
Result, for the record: 20.53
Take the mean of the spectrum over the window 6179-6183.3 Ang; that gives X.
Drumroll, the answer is 21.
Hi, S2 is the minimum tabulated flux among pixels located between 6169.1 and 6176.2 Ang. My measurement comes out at 21.12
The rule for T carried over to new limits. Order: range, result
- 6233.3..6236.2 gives 19.58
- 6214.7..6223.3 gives 19.75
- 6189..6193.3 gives 19.79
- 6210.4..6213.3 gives 19.25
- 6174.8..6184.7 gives 20.7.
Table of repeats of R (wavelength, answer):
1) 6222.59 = 19.75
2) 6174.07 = 21.73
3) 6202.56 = 20.41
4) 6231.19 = 19.36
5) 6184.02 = 20.7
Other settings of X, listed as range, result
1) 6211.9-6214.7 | 19.4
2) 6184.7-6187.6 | 20.7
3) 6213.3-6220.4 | 20.1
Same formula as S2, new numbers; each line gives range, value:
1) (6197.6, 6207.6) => 20.28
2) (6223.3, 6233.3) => 19.21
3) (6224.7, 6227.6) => 20.13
